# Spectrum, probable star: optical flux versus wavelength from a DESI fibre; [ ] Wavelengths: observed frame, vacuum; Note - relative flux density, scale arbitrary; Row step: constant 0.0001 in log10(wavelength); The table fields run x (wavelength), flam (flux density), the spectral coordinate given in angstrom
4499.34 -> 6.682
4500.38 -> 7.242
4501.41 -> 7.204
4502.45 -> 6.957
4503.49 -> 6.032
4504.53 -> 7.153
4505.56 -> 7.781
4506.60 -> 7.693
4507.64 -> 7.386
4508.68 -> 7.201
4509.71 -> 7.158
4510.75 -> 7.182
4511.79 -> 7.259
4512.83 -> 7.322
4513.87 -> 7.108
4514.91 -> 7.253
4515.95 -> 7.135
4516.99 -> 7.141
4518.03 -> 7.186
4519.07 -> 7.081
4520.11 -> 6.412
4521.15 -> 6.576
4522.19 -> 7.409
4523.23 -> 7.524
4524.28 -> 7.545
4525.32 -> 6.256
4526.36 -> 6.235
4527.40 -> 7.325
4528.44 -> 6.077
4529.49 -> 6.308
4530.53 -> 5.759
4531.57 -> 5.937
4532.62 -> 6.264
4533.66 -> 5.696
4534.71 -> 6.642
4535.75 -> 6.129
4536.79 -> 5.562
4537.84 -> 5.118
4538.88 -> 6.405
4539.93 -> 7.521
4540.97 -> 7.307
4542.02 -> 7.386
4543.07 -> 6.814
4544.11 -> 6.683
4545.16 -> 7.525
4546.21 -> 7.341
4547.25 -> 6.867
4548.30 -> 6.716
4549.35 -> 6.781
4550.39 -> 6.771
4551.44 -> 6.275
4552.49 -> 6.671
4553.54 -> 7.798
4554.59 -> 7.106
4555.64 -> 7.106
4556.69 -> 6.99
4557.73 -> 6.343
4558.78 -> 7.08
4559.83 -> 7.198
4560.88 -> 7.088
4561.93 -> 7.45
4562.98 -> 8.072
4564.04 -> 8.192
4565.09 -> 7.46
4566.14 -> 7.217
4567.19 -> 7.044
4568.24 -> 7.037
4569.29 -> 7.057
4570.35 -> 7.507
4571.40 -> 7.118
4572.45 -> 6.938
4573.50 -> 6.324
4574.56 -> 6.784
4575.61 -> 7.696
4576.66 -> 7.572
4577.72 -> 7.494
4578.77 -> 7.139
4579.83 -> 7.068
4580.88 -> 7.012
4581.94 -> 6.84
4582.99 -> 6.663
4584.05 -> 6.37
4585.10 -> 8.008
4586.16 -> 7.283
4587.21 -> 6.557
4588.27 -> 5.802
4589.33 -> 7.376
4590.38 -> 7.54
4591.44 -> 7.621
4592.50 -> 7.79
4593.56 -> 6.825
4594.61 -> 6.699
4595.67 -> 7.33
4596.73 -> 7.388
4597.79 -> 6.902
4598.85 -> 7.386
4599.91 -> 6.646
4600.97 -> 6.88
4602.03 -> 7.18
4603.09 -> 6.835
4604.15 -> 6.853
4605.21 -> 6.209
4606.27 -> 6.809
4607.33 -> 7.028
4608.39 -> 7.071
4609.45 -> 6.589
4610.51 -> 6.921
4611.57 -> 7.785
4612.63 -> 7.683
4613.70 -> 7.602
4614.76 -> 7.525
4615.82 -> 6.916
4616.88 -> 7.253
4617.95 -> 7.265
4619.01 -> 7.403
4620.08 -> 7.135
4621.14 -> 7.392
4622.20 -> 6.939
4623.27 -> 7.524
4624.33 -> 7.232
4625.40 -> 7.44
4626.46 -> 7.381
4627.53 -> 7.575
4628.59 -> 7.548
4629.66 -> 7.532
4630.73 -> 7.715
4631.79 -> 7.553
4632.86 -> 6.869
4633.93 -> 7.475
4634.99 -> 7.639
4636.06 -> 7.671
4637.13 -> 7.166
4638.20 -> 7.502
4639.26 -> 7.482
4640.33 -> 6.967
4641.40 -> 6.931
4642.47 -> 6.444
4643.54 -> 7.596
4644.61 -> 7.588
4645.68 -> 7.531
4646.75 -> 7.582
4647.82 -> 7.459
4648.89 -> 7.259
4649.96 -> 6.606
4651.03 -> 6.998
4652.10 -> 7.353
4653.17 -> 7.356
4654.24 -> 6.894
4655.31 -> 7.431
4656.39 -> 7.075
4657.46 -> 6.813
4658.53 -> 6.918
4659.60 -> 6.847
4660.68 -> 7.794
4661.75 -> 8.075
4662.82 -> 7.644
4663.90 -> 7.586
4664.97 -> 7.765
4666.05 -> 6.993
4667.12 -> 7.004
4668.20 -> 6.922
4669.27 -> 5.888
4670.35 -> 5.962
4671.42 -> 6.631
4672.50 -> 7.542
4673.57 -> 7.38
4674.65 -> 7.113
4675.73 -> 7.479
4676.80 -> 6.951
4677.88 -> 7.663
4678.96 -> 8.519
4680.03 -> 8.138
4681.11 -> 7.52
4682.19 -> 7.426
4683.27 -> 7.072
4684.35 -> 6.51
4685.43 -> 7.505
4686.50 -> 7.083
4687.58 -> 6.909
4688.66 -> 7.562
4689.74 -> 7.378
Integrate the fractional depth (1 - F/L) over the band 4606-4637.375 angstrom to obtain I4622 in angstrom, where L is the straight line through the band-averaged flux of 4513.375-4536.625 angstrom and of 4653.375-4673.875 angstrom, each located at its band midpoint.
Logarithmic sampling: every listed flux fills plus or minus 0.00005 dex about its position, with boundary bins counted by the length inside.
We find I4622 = -1.6 angstrom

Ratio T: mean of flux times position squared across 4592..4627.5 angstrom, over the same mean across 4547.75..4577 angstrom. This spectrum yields 1.03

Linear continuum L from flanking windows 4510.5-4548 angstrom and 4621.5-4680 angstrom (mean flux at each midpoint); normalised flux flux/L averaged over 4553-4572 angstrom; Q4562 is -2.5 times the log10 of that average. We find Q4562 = -0.06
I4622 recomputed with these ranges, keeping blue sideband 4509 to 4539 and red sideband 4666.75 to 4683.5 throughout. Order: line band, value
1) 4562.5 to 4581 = -1.2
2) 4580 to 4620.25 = -0.8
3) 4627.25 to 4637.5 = -0.6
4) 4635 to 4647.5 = -0.4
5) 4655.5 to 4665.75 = -0.3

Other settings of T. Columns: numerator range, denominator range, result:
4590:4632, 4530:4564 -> 1.09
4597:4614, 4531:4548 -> 1.10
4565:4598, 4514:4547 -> 1.08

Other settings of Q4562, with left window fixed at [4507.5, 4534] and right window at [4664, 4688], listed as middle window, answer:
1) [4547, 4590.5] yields -0.02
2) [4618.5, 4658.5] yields -0.03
